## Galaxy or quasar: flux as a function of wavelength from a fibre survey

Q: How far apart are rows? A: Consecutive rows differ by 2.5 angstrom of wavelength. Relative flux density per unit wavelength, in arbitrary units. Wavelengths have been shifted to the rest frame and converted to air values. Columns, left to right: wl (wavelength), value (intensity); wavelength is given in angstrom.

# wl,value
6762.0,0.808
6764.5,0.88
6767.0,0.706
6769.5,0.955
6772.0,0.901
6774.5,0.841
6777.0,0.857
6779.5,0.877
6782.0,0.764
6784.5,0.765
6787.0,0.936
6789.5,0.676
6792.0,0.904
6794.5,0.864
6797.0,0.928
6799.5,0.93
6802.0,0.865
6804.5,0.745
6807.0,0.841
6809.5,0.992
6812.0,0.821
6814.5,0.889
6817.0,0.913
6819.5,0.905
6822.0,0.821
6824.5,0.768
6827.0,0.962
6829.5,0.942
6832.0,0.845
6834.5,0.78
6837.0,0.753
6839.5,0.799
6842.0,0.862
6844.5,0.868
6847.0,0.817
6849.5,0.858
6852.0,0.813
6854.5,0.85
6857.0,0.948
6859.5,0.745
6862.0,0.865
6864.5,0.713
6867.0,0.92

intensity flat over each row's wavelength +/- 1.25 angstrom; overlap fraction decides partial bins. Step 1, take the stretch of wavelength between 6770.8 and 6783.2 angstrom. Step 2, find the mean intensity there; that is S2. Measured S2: 0.848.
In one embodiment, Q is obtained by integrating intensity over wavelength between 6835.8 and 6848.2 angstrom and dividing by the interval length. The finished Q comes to 0.82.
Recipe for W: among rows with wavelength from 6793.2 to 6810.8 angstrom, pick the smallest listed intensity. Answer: 0.745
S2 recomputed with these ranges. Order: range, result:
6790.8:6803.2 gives 0.898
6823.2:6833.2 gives 0.879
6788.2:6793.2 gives 0.79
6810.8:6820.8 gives 0.882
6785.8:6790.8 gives 0.806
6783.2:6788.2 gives 0.849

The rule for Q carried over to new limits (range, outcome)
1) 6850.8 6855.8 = 0.833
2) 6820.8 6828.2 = 0.85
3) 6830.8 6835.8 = 0.812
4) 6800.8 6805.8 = 0.805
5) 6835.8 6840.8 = 0.777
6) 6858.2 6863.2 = 0.806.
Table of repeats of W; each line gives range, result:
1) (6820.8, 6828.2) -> 0.768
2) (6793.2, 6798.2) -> 0.864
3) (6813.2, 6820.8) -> 0.889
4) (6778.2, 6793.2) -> 0.676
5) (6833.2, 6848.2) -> 0.753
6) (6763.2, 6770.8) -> 0.706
